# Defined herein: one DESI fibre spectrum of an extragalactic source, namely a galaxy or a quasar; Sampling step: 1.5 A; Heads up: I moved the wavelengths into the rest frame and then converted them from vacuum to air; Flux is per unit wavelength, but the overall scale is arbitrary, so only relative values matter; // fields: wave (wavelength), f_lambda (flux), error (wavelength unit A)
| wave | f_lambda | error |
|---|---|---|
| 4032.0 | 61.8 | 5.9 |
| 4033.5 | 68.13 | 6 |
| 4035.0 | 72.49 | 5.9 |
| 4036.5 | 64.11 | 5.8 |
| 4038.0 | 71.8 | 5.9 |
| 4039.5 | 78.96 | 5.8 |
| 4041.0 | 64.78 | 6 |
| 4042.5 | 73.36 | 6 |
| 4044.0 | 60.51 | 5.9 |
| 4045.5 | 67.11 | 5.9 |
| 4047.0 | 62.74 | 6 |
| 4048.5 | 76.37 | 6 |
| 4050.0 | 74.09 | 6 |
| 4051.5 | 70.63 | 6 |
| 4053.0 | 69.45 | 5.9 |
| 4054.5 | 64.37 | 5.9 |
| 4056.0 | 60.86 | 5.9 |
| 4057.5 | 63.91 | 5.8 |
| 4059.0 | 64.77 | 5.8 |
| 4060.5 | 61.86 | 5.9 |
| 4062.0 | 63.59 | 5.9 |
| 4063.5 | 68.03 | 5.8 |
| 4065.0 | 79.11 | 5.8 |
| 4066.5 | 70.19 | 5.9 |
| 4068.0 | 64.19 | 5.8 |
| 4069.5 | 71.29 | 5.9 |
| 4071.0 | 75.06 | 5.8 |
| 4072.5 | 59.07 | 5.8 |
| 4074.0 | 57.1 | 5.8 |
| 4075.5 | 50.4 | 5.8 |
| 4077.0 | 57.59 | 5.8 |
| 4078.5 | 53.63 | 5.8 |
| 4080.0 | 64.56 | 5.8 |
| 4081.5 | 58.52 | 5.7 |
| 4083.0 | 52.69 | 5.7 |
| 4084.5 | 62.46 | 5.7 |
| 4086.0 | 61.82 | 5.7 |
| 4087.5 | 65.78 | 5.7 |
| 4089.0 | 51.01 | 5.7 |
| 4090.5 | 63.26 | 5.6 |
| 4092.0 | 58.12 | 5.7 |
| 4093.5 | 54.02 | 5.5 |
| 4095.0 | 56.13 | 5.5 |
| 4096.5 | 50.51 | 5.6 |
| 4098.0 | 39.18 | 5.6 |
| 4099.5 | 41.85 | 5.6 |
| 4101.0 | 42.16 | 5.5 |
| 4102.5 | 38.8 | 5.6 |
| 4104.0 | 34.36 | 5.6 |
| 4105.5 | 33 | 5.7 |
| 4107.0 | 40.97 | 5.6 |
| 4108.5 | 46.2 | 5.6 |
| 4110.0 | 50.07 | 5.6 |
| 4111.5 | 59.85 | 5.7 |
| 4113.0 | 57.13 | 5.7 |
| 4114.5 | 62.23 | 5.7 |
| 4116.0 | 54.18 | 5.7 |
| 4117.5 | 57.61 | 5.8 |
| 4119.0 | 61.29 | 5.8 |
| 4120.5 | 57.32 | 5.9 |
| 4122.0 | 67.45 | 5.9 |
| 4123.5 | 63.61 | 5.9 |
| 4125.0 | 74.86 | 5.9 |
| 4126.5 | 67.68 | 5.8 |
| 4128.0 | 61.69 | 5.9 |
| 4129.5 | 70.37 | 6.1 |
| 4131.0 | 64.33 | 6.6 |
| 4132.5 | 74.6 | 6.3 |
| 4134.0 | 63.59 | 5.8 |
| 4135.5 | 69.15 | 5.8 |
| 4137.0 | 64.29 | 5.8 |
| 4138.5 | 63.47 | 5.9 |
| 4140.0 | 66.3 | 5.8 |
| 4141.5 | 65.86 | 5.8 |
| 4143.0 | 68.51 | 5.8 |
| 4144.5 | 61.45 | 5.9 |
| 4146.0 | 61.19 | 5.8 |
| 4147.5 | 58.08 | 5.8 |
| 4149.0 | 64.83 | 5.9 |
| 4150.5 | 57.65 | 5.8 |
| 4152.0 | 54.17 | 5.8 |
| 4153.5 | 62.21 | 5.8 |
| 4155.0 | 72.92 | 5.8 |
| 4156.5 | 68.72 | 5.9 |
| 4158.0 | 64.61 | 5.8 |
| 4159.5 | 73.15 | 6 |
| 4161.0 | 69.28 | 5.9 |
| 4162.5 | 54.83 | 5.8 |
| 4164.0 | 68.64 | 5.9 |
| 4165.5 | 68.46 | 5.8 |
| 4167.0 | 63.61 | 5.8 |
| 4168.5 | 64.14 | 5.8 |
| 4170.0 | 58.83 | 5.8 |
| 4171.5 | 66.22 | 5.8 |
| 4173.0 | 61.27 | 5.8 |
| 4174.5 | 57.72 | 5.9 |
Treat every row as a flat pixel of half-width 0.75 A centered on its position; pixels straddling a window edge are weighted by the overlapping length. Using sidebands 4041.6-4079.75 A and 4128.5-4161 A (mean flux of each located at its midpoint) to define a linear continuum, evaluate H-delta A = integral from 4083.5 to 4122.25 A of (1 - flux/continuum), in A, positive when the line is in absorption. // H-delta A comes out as 7.72 A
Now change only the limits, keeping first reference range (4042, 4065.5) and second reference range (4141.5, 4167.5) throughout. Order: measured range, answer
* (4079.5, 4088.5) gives 0.79 A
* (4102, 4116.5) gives 3.96 A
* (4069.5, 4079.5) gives 1.03 A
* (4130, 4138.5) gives -0.27 A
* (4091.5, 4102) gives 2.81 A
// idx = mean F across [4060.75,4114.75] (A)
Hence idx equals 55.9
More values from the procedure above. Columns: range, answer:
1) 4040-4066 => 67.5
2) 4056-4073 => 67.2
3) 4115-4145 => 64.9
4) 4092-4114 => 46.6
